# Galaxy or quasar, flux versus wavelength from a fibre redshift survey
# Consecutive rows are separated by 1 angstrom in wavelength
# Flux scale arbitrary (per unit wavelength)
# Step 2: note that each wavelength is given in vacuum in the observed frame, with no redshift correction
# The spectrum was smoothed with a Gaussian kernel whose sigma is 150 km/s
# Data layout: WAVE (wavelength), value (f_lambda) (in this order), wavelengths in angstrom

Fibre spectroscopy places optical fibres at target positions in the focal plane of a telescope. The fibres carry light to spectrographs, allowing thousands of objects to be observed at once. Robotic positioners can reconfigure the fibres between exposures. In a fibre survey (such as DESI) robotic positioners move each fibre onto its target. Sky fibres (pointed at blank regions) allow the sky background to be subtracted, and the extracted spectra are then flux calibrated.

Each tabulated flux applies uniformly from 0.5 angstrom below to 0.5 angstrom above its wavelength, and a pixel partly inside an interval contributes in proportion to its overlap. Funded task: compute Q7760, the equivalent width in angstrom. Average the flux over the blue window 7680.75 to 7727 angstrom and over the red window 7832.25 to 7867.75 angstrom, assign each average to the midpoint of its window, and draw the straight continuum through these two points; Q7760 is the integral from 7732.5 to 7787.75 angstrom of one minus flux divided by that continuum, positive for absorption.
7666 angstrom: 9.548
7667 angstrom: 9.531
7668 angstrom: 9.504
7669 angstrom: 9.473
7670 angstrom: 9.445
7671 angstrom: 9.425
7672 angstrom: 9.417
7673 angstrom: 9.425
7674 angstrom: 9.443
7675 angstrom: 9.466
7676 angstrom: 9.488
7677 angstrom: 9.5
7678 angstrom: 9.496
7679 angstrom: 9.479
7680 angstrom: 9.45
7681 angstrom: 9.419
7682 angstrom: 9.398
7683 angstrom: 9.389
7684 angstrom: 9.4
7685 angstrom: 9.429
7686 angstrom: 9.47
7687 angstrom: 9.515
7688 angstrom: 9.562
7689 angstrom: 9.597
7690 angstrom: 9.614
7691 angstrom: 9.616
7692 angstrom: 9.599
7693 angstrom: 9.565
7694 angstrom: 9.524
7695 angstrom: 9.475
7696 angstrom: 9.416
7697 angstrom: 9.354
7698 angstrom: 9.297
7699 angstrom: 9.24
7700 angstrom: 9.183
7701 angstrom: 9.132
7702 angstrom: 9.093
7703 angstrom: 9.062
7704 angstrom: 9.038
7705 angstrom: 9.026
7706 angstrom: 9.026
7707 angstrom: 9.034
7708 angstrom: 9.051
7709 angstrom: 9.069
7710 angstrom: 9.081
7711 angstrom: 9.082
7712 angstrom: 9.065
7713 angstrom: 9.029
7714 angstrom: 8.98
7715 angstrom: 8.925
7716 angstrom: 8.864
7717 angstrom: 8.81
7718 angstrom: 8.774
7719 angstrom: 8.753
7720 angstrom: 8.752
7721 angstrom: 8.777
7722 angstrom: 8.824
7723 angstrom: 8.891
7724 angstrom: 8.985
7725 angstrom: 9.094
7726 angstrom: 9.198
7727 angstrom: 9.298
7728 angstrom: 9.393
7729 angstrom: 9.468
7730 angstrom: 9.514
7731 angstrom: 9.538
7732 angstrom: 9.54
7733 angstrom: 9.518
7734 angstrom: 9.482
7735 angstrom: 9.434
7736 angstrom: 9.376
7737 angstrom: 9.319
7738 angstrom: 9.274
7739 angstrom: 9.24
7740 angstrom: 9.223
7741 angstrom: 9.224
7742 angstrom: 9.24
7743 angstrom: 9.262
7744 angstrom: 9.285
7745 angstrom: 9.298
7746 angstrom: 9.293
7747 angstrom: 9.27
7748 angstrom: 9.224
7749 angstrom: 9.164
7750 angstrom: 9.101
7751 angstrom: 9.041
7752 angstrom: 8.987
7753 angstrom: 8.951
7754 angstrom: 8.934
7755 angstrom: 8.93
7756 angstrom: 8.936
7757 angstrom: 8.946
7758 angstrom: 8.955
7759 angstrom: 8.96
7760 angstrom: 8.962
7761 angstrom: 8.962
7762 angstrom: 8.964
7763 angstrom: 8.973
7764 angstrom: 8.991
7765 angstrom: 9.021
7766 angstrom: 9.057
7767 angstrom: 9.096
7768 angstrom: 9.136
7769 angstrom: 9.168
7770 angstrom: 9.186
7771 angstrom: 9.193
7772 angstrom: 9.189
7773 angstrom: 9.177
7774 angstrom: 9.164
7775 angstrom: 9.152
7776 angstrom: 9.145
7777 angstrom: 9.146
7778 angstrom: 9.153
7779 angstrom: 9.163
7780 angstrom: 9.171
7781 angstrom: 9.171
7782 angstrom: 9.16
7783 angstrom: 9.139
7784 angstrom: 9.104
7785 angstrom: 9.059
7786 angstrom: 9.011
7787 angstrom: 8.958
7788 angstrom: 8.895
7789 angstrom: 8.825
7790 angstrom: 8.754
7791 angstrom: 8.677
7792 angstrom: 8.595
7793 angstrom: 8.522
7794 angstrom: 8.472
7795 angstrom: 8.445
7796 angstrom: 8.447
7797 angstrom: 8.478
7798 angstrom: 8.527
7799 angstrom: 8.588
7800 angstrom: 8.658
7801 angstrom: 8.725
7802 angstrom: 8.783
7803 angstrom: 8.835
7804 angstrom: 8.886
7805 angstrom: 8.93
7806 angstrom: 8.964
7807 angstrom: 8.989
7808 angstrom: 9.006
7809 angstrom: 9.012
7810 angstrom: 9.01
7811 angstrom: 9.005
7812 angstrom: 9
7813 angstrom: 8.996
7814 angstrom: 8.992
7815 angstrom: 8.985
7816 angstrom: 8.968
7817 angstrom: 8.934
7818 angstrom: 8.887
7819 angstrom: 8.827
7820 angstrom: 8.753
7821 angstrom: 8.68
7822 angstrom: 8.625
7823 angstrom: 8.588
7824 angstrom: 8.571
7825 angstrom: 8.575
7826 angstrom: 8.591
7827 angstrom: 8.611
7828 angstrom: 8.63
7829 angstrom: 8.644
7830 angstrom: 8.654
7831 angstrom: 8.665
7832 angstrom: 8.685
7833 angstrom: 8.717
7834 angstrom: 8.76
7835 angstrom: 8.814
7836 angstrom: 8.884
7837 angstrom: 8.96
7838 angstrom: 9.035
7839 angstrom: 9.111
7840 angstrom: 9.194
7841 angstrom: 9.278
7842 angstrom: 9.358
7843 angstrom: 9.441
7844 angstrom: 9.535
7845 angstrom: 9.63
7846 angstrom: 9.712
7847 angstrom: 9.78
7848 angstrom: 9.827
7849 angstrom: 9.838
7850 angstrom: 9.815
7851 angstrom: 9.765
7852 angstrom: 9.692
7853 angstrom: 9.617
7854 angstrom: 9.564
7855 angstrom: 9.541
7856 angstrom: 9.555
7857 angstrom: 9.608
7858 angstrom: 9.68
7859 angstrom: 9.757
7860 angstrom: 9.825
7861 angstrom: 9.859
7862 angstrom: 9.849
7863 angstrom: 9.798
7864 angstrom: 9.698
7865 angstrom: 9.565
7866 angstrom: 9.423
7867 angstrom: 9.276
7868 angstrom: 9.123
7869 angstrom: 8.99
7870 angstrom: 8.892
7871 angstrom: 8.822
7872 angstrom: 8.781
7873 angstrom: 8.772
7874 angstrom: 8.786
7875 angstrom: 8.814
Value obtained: 0.9 angstrom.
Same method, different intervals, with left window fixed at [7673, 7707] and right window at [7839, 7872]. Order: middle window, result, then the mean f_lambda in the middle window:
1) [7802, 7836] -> 2.43 angstrom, 8.81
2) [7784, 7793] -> 0.59 angstrom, 8.84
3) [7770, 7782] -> 0.37 angstrom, 9.17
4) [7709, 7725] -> 0.83 angstrom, 8.92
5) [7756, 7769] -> 0.60 angstrom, 9.01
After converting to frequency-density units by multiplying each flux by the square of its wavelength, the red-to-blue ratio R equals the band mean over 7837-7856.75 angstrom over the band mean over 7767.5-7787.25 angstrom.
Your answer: 1.1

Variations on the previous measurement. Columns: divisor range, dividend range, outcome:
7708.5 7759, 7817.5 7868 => 1.04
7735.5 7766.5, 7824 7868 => 1.05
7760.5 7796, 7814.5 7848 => 1.01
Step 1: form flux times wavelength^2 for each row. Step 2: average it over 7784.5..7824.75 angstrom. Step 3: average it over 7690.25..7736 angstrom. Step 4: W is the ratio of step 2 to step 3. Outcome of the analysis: 0.98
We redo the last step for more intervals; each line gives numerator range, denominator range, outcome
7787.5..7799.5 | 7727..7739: 0.93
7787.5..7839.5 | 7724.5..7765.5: 0.97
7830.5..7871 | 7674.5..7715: 1.05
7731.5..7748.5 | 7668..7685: 1.00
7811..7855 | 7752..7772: 1.03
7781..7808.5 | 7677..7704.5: 0.96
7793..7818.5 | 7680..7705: 0.97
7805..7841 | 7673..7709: 0.98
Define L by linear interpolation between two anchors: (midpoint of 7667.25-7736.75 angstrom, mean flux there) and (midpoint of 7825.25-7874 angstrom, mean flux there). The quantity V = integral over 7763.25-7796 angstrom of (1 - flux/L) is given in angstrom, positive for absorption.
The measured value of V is 1.0 angstrom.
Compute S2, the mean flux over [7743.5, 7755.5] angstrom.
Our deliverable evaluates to 9.12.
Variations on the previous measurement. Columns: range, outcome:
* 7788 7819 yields 8.8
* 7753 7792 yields 9.03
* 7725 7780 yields 9.18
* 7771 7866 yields 9.08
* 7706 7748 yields 9.16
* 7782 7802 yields 8.74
